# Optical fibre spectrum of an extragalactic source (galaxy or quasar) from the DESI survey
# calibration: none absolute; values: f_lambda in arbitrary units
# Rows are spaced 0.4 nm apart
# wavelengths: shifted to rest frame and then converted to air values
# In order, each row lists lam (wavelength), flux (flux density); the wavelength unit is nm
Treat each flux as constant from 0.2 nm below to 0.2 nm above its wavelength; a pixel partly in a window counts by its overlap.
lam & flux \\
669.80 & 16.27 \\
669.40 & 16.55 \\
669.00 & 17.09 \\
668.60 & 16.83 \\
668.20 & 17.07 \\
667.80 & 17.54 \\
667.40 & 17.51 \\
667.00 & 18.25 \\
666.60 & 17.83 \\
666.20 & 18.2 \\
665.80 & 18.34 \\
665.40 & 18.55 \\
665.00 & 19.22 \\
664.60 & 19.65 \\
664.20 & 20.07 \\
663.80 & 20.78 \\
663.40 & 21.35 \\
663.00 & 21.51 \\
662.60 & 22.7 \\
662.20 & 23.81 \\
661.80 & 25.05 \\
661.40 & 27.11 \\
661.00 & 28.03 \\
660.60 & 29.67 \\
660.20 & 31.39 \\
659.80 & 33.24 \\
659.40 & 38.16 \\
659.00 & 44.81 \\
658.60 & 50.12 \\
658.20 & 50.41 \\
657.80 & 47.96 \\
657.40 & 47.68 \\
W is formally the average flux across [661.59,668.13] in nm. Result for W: 20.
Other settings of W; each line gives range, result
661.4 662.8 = 24.3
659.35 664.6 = 25.8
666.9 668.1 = 17.7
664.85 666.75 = 18.4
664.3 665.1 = 19.5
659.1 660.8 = 33.8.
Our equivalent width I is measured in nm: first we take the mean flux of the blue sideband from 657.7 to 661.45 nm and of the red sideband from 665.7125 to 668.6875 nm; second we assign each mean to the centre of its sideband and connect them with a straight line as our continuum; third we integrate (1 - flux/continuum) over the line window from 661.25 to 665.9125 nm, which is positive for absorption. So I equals 1.00 nm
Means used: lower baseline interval 38.3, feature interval 21.5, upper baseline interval 17.7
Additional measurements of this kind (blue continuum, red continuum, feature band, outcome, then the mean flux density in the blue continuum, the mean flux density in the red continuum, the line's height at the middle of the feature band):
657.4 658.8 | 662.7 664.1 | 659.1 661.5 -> 0.364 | 49.2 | 21.2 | 37.6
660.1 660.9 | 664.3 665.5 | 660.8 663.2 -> 0.160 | 30.1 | 19.3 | 26.4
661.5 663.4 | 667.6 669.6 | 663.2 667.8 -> 0.263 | 23.3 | 17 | 20.2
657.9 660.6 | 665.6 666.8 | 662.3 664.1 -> 0.402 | 40.7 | 18.1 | 27.9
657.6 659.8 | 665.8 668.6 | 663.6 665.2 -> 0.406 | 45.1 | 17.7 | 26.7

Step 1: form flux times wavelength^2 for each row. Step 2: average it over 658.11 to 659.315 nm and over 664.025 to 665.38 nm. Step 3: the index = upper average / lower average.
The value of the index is 0.4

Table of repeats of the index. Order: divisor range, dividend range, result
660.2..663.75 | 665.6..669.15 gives 0.71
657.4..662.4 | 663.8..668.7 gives 0.52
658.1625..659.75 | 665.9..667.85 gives 0.42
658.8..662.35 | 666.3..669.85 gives 0.56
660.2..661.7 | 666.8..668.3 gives 0.63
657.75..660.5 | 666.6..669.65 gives 0.43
